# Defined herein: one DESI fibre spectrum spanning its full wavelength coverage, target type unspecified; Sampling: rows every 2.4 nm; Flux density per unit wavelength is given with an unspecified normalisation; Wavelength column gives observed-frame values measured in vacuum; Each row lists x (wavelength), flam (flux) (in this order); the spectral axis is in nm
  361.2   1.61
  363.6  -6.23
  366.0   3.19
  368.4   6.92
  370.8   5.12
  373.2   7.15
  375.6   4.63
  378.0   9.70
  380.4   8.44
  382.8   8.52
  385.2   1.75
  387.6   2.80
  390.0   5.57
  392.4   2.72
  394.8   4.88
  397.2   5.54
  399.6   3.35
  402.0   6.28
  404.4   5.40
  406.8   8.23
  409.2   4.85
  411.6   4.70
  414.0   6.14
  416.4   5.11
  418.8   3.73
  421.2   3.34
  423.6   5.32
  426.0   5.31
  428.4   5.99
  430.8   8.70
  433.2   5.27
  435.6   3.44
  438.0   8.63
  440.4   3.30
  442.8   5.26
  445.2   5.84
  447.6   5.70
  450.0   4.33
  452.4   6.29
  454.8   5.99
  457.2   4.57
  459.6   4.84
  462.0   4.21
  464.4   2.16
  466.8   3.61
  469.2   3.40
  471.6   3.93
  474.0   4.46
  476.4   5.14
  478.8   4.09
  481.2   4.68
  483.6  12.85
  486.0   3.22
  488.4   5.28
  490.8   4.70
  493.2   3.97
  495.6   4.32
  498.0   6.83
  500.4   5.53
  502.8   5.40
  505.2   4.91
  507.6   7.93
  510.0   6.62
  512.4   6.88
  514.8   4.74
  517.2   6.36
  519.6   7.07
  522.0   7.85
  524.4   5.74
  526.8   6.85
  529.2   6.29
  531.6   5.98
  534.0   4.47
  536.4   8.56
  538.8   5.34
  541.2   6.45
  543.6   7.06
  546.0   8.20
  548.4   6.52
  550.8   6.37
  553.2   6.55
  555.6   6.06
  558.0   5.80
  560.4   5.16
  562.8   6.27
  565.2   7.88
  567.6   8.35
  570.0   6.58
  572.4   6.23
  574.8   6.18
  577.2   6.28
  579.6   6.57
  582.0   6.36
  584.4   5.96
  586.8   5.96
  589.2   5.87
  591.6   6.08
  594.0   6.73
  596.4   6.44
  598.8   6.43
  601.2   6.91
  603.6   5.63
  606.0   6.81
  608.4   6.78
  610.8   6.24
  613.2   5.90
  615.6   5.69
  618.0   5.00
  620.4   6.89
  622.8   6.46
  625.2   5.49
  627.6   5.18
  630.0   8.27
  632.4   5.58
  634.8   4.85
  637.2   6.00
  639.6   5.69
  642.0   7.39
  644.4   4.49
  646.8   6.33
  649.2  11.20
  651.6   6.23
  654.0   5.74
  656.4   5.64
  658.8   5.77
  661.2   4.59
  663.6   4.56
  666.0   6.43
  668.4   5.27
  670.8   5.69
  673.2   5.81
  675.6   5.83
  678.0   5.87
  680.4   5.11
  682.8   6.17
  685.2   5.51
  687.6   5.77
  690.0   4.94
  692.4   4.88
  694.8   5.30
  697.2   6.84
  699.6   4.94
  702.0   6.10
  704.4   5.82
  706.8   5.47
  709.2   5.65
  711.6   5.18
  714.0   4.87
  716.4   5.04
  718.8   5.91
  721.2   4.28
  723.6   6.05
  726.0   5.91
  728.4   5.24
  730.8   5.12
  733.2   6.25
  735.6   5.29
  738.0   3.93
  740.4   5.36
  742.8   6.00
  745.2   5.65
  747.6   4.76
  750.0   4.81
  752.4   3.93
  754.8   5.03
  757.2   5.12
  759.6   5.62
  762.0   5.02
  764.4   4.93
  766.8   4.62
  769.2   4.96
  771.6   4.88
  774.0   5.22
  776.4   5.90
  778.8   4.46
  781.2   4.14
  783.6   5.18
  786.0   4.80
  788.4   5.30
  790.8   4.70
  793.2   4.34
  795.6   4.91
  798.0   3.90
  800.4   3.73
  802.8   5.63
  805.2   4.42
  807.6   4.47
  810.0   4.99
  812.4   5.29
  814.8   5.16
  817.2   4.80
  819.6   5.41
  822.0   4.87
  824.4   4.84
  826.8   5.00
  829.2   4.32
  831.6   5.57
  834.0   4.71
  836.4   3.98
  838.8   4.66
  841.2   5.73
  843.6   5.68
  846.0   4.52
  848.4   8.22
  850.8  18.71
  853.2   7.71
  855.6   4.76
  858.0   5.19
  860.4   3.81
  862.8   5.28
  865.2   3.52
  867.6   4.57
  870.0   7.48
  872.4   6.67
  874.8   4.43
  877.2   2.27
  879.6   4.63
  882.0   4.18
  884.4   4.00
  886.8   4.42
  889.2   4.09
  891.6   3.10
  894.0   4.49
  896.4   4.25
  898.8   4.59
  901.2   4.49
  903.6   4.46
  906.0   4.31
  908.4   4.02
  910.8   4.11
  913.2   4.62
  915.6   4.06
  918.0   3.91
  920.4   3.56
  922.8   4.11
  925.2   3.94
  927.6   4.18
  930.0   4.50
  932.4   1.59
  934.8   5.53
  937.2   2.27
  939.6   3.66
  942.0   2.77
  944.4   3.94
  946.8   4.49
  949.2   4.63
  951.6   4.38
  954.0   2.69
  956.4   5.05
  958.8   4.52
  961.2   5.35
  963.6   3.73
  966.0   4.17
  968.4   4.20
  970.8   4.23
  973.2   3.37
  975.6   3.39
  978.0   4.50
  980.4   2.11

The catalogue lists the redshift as 0.29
